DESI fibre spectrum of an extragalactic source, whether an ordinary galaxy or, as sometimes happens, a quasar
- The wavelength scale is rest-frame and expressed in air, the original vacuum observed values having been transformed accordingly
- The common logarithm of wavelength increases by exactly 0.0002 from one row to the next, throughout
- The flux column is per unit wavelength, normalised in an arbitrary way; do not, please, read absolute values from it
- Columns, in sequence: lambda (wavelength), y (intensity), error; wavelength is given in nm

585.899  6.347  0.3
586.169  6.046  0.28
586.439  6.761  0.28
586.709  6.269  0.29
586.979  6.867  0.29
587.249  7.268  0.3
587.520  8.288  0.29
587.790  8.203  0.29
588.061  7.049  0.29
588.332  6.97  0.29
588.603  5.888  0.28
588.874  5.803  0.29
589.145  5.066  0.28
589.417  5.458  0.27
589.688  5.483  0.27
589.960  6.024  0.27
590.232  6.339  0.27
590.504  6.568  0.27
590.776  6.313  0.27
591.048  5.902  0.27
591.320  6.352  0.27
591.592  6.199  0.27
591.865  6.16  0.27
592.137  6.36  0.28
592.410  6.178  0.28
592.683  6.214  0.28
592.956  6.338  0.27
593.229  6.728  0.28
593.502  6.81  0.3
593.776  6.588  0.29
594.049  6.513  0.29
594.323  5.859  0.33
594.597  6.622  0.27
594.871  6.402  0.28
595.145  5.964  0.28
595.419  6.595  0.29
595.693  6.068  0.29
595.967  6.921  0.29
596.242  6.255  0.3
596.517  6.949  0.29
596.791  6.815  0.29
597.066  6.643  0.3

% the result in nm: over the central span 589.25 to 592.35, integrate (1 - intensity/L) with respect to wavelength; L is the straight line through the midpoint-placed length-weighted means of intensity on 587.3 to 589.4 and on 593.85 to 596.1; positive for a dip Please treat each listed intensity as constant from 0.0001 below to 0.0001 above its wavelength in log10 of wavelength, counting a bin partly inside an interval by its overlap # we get 0.23 nm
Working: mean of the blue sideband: 6.7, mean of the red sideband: 6.37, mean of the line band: 6.1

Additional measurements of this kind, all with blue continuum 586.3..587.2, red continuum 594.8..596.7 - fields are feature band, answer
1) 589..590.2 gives 0.19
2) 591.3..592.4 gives 0.05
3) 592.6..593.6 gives 0.00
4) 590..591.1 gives 0.05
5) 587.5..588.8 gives -0.09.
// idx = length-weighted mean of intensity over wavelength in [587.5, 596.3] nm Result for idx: 6.35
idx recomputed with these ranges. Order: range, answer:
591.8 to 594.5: 6.38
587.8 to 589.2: 6.4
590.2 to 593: 6.26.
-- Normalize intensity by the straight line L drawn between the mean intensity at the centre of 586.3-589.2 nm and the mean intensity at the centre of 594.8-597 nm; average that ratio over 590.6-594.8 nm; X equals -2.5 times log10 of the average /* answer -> 0.05 mag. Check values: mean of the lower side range 6.81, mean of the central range 6.35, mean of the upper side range 6.51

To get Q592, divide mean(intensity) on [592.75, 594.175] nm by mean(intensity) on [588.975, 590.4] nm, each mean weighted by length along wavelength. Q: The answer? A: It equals 1.2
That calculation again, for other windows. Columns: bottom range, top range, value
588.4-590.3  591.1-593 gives 1.09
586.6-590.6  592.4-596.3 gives 0.99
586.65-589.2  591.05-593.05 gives 0.91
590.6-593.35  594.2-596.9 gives 1.03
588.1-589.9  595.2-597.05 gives 1.12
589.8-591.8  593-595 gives 1.04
